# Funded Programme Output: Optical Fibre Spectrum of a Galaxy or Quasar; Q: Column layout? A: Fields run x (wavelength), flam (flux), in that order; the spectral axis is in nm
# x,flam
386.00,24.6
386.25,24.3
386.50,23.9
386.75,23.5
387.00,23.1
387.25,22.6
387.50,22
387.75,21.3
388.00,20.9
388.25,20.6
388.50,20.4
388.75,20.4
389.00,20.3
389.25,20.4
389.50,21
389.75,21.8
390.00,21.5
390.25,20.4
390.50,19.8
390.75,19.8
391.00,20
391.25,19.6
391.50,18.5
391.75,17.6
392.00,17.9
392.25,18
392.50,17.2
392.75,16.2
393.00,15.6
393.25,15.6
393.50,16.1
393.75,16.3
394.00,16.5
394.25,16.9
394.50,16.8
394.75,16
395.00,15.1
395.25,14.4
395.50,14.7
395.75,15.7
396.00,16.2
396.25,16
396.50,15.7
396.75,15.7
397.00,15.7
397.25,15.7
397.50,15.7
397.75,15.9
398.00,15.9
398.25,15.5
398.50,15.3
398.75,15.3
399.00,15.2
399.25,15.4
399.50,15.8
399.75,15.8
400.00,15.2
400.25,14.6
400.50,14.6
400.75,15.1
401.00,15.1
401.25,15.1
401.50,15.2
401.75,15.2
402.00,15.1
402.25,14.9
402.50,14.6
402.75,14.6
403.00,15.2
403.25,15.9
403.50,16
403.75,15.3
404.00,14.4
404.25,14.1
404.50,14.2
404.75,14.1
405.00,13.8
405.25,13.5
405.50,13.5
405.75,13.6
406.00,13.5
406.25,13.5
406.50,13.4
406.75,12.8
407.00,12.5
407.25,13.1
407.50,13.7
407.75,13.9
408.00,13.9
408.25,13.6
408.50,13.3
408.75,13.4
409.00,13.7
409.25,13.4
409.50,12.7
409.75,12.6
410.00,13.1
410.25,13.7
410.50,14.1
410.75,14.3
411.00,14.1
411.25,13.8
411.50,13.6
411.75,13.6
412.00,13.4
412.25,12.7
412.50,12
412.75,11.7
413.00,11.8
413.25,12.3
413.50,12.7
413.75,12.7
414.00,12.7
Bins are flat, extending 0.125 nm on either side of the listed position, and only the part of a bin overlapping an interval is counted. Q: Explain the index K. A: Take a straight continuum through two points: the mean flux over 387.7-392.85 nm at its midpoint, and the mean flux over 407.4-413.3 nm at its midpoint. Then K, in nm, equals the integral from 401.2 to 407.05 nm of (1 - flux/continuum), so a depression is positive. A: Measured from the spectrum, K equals 0.36 nm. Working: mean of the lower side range 19.7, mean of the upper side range 13.3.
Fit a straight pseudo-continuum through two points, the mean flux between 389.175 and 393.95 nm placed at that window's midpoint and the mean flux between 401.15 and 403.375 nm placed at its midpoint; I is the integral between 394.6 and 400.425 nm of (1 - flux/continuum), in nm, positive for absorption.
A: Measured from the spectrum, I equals 0.39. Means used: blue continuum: 18.5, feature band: 15.5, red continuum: 15.1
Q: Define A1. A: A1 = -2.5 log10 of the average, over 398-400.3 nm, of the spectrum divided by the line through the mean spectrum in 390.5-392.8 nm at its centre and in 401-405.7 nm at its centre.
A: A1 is 0.045 mag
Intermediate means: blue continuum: 18.5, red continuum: 14.7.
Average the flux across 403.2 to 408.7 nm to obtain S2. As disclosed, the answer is 13.9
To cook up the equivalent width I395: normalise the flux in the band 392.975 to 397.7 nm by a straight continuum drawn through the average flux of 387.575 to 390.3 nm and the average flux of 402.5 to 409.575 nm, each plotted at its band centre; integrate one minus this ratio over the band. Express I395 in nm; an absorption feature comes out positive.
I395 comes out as 0.63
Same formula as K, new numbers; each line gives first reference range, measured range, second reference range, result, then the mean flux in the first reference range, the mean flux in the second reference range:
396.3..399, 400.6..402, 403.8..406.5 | -0.04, 15.6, 13.8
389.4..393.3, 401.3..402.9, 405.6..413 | 0.06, 18.8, 13.3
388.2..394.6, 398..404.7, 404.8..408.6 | 0.06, 18.6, 13.5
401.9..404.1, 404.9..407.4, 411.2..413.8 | 0.18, 15.1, 12.7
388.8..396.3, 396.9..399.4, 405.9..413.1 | 0.11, 17.8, 13.3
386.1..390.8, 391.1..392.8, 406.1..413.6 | 0.19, 21.5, 13.2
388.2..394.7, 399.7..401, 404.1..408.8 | 0.05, 18.6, 13.6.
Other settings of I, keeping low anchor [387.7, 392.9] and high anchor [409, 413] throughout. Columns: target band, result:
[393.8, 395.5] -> 0.23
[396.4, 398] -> 0.16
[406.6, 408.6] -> 0.13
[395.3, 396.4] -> 0.14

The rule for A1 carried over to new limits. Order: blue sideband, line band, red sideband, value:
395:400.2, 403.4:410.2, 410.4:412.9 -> 0.03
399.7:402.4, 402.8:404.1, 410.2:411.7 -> -0.04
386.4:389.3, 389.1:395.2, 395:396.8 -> 0.02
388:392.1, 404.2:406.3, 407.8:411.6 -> 0.10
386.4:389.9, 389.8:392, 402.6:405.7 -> 0.04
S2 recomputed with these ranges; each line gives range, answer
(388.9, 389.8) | 20.8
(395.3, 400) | 15.6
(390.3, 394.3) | 17.7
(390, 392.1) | 19.4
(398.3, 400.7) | 15.2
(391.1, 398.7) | 16.3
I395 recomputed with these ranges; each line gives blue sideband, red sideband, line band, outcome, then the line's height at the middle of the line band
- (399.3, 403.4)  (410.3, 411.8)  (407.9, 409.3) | 0.07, 14.2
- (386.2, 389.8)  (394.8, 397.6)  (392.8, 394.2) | 0.12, 17.6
